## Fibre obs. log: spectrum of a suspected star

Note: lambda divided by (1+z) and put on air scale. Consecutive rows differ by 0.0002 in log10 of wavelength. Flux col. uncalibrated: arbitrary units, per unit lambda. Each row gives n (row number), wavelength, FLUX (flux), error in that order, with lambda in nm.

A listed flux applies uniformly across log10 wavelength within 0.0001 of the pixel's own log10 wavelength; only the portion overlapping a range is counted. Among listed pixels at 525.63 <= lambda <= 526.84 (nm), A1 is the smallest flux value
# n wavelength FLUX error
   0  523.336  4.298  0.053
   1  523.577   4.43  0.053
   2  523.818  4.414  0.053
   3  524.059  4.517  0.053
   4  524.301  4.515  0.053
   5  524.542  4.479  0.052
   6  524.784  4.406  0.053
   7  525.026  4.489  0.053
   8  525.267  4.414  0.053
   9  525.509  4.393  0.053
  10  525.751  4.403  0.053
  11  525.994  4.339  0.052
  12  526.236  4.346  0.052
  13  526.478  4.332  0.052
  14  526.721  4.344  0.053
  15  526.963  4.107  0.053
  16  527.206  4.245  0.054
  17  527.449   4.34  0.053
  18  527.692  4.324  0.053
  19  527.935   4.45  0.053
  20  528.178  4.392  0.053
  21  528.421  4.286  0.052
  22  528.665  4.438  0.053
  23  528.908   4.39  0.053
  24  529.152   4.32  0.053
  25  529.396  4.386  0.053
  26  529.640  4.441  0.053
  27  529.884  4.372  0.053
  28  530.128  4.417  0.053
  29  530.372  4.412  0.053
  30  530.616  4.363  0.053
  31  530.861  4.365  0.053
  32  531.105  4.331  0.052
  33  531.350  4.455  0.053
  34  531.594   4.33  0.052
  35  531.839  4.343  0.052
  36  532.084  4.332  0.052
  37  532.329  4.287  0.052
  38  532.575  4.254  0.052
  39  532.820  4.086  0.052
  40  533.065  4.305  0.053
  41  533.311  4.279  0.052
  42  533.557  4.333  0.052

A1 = 4.332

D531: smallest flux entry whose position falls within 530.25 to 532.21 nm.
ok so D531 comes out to 4.33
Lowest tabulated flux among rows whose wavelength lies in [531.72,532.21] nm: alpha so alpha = 4.332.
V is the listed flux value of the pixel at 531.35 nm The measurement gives 4.455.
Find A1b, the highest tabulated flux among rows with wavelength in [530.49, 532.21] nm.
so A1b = 4.455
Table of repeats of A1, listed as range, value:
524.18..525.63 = 4.393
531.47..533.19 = 4.086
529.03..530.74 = 4.32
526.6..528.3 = 4.107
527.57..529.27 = 4.286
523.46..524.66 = 4.414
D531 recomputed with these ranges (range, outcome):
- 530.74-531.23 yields 4.331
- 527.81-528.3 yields 4.392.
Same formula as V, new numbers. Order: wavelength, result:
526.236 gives 4.346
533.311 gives 4.279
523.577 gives 4.43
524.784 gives 4.406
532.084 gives 4.332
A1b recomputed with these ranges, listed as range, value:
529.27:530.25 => 4.441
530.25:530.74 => 4.412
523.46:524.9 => 4.517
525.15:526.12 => 4.414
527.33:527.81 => 4.34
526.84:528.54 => 4.45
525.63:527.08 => 4.403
